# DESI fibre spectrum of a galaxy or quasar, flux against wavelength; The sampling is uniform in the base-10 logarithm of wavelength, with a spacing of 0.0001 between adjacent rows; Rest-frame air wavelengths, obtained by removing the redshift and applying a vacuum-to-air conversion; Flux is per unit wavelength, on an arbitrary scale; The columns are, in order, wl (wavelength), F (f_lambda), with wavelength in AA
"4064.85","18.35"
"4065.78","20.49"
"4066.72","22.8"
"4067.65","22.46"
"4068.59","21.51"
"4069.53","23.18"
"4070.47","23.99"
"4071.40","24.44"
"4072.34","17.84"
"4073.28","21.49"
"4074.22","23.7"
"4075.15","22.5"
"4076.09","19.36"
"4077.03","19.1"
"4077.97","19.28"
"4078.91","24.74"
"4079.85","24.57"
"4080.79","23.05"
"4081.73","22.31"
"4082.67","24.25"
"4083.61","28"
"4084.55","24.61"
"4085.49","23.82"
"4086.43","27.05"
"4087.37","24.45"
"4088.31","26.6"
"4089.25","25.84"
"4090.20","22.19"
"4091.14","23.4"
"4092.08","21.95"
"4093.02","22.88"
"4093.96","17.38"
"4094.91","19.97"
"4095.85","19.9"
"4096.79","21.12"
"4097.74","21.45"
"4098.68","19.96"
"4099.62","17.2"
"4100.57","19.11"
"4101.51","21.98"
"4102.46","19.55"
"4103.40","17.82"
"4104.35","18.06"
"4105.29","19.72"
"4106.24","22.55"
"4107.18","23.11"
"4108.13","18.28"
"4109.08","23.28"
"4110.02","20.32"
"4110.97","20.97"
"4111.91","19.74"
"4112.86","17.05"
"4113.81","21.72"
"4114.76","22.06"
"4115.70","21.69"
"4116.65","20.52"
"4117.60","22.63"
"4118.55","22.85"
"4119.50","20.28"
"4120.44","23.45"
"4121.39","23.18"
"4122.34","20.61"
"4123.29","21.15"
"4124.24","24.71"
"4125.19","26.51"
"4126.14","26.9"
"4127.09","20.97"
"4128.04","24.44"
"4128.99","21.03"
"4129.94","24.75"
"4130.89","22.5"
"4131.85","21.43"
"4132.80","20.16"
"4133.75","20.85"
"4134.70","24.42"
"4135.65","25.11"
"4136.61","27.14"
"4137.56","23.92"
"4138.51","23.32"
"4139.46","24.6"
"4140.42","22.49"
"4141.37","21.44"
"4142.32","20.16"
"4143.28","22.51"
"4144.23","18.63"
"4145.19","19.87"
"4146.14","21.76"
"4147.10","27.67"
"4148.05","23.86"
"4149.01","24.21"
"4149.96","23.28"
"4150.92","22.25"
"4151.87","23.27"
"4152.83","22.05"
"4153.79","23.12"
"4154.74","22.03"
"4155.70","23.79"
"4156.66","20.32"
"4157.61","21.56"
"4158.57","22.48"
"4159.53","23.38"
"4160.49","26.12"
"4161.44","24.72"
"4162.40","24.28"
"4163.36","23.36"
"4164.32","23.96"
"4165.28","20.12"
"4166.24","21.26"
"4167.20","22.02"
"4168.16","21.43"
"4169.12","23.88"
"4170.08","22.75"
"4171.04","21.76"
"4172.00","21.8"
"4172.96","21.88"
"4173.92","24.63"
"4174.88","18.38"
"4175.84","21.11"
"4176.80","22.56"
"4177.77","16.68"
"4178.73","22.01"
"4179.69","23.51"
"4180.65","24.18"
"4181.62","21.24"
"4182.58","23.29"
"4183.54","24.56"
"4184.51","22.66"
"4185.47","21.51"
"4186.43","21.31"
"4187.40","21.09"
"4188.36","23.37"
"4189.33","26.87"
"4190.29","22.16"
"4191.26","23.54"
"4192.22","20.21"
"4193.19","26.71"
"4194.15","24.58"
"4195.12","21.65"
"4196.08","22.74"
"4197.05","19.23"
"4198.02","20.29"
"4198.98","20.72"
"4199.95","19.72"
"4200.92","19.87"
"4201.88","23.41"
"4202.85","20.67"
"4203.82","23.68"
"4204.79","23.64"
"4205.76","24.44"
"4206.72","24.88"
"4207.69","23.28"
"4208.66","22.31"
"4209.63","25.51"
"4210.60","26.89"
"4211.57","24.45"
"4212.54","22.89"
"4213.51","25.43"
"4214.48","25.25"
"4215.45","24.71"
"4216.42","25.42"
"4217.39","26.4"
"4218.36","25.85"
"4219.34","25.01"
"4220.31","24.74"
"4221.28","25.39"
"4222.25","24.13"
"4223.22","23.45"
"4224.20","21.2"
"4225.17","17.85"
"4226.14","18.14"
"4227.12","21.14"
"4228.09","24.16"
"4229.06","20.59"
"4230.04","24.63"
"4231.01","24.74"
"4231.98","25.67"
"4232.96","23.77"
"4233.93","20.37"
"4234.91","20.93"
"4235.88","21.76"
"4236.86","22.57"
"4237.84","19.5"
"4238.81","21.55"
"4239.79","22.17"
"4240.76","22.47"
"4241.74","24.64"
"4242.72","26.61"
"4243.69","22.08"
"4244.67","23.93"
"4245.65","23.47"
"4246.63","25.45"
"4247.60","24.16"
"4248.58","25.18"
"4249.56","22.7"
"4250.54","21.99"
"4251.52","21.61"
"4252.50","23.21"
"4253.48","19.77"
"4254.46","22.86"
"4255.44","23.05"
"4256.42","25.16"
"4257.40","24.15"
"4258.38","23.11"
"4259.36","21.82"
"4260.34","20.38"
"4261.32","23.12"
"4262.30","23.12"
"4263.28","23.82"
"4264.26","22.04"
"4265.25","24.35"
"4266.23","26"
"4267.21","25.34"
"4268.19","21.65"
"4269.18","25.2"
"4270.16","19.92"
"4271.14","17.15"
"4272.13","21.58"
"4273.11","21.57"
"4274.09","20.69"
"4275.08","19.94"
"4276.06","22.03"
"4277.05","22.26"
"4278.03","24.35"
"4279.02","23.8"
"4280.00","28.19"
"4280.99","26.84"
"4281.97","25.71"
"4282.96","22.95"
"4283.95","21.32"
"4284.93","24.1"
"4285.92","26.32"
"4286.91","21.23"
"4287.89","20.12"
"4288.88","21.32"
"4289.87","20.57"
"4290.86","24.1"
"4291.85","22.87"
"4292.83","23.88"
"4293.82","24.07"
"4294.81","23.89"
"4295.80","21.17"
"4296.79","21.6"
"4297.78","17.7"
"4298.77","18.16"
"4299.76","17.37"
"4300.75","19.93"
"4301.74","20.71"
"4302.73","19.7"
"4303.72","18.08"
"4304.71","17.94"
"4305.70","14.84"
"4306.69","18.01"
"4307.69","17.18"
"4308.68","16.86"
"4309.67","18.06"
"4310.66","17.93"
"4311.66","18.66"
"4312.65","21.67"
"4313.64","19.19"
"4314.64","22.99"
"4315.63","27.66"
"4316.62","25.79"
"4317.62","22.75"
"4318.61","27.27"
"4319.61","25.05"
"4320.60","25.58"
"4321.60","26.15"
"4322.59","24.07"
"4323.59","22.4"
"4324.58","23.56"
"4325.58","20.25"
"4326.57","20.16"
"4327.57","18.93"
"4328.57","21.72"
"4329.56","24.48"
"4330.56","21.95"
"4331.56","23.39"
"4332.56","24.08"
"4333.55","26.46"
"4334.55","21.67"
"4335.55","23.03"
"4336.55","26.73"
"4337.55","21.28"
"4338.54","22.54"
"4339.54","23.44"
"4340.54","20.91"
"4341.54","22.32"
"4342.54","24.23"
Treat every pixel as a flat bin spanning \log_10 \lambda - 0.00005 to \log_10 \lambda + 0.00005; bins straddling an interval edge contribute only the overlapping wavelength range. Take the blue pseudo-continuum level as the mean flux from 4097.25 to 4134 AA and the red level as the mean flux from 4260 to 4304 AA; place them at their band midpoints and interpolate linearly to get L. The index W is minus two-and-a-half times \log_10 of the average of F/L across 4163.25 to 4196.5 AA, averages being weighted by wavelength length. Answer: -0.03 mag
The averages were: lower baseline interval 21.4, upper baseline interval 22.3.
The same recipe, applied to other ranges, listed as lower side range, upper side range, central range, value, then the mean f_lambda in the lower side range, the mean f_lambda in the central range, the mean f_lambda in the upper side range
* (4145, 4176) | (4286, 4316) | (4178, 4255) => -0.061 mag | 22.7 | 23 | 20.3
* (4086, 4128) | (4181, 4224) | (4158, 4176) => 0.006 mag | 21.7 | 22.6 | 23.4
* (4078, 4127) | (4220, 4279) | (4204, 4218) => -0.100 mag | 22.1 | 24.7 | 22.7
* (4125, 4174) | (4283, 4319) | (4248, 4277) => -0.051 mag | 22.9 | 22.5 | 21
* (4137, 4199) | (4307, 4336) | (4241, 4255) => -0.045 mag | 22.5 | 23.4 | 22.3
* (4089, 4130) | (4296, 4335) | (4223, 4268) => -0.073 mag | 21.4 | 22.8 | 21.3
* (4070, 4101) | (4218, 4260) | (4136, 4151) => -0.019 mag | 22.4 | 23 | 22.9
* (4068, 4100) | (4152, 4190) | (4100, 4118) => 0.099 mag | 22.5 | 20.5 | 22.5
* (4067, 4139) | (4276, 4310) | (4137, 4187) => -0.027 mag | 22.2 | 22.5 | 21.3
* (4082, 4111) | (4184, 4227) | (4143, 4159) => -0.002 mag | 21.8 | 22.5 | 23.1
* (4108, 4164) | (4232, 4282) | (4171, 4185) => 0.033 mag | 22.6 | 22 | 22.9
